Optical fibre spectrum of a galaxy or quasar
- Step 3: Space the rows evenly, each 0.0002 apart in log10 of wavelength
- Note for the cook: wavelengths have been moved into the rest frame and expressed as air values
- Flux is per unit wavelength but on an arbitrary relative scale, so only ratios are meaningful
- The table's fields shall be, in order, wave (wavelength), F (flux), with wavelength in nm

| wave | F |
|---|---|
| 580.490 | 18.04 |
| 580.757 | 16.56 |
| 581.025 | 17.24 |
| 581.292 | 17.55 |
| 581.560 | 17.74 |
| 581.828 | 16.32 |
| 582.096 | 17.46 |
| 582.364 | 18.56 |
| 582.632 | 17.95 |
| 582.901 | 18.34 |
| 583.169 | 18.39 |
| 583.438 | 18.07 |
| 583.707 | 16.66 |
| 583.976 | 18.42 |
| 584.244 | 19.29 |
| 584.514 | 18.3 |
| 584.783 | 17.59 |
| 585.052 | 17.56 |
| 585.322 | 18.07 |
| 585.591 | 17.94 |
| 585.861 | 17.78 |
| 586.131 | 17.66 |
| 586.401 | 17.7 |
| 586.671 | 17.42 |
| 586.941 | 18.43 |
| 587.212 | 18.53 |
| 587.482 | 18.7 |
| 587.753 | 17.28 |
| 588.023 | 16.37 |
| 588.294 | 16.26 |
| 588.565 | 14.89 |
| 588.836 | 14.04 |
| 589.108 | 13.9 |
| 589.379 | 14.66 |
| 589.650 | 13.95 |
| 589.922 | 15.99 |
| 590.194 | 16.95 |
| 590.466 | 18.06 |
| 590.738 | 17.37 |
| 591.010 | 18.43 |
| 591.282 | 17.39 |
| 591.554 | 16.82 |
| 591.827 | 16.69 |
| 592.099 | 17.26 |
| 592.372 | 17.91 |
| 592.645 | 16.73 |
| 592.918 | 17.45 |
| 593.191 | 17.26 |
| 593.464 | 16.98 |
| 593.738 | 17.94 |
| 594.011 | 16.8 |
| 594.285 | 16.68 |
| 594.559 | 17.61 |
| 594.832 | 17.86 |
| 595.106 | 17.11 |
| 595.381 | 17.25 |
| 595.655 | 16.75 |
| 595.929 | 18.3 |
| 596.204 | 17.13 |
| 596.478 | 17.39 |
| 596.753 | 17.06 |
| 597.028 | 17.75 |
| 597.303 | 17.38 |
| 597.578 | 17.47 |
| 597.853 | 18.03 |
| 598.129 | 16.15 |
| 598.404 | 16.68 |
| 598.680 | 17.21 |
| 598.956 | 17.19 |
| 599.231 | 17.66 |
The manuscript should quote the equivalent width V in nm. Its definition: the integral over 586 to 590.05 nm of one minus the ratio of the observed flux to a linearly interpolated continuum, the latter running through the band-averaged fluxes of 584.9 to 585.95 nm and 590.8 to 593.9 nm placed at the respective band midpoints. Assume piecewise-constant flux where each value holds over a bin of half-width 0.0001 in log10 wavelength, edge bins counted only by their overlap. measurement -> 0.29 nm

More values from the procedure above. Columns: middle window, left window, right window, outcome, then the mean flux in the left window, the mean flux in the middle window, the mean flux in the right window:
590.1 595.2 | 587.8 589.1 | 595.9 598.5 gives -0.327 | 15.4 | 17.3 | 17.3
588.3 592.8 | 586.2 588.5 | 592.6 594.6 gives 0.263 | 17.5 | 16.3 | 17.2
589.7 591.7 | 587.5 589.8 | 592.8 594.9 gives -0.126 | 15.4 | 17.1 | 17.3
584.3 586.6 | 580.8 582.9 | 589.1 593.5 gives -0.081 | 17.5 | 17.9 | 16.8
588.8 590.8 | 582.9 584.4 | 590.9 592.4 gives 0.219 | 18.2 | 15.6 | 17.4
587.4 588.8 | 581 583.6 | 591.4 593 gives 0.078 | 17.8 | 16.4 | 17.1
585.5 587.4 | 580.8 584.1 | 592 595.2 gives -0.043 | 17.7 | 17.9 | 17.3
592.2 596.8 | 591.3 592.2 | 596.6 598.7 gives -0.060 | 17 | 17.3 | 17.2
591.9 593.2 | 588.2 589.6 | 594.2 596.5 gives -0.089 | 14.7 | 17.3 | 17.4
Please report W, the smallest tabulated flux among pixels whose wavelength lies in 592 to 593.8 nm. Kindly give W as 16.73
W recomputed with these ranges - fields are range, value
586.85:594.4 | 13.9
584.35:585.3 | 17.56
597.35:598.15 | 16.15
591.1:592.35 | 16.69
